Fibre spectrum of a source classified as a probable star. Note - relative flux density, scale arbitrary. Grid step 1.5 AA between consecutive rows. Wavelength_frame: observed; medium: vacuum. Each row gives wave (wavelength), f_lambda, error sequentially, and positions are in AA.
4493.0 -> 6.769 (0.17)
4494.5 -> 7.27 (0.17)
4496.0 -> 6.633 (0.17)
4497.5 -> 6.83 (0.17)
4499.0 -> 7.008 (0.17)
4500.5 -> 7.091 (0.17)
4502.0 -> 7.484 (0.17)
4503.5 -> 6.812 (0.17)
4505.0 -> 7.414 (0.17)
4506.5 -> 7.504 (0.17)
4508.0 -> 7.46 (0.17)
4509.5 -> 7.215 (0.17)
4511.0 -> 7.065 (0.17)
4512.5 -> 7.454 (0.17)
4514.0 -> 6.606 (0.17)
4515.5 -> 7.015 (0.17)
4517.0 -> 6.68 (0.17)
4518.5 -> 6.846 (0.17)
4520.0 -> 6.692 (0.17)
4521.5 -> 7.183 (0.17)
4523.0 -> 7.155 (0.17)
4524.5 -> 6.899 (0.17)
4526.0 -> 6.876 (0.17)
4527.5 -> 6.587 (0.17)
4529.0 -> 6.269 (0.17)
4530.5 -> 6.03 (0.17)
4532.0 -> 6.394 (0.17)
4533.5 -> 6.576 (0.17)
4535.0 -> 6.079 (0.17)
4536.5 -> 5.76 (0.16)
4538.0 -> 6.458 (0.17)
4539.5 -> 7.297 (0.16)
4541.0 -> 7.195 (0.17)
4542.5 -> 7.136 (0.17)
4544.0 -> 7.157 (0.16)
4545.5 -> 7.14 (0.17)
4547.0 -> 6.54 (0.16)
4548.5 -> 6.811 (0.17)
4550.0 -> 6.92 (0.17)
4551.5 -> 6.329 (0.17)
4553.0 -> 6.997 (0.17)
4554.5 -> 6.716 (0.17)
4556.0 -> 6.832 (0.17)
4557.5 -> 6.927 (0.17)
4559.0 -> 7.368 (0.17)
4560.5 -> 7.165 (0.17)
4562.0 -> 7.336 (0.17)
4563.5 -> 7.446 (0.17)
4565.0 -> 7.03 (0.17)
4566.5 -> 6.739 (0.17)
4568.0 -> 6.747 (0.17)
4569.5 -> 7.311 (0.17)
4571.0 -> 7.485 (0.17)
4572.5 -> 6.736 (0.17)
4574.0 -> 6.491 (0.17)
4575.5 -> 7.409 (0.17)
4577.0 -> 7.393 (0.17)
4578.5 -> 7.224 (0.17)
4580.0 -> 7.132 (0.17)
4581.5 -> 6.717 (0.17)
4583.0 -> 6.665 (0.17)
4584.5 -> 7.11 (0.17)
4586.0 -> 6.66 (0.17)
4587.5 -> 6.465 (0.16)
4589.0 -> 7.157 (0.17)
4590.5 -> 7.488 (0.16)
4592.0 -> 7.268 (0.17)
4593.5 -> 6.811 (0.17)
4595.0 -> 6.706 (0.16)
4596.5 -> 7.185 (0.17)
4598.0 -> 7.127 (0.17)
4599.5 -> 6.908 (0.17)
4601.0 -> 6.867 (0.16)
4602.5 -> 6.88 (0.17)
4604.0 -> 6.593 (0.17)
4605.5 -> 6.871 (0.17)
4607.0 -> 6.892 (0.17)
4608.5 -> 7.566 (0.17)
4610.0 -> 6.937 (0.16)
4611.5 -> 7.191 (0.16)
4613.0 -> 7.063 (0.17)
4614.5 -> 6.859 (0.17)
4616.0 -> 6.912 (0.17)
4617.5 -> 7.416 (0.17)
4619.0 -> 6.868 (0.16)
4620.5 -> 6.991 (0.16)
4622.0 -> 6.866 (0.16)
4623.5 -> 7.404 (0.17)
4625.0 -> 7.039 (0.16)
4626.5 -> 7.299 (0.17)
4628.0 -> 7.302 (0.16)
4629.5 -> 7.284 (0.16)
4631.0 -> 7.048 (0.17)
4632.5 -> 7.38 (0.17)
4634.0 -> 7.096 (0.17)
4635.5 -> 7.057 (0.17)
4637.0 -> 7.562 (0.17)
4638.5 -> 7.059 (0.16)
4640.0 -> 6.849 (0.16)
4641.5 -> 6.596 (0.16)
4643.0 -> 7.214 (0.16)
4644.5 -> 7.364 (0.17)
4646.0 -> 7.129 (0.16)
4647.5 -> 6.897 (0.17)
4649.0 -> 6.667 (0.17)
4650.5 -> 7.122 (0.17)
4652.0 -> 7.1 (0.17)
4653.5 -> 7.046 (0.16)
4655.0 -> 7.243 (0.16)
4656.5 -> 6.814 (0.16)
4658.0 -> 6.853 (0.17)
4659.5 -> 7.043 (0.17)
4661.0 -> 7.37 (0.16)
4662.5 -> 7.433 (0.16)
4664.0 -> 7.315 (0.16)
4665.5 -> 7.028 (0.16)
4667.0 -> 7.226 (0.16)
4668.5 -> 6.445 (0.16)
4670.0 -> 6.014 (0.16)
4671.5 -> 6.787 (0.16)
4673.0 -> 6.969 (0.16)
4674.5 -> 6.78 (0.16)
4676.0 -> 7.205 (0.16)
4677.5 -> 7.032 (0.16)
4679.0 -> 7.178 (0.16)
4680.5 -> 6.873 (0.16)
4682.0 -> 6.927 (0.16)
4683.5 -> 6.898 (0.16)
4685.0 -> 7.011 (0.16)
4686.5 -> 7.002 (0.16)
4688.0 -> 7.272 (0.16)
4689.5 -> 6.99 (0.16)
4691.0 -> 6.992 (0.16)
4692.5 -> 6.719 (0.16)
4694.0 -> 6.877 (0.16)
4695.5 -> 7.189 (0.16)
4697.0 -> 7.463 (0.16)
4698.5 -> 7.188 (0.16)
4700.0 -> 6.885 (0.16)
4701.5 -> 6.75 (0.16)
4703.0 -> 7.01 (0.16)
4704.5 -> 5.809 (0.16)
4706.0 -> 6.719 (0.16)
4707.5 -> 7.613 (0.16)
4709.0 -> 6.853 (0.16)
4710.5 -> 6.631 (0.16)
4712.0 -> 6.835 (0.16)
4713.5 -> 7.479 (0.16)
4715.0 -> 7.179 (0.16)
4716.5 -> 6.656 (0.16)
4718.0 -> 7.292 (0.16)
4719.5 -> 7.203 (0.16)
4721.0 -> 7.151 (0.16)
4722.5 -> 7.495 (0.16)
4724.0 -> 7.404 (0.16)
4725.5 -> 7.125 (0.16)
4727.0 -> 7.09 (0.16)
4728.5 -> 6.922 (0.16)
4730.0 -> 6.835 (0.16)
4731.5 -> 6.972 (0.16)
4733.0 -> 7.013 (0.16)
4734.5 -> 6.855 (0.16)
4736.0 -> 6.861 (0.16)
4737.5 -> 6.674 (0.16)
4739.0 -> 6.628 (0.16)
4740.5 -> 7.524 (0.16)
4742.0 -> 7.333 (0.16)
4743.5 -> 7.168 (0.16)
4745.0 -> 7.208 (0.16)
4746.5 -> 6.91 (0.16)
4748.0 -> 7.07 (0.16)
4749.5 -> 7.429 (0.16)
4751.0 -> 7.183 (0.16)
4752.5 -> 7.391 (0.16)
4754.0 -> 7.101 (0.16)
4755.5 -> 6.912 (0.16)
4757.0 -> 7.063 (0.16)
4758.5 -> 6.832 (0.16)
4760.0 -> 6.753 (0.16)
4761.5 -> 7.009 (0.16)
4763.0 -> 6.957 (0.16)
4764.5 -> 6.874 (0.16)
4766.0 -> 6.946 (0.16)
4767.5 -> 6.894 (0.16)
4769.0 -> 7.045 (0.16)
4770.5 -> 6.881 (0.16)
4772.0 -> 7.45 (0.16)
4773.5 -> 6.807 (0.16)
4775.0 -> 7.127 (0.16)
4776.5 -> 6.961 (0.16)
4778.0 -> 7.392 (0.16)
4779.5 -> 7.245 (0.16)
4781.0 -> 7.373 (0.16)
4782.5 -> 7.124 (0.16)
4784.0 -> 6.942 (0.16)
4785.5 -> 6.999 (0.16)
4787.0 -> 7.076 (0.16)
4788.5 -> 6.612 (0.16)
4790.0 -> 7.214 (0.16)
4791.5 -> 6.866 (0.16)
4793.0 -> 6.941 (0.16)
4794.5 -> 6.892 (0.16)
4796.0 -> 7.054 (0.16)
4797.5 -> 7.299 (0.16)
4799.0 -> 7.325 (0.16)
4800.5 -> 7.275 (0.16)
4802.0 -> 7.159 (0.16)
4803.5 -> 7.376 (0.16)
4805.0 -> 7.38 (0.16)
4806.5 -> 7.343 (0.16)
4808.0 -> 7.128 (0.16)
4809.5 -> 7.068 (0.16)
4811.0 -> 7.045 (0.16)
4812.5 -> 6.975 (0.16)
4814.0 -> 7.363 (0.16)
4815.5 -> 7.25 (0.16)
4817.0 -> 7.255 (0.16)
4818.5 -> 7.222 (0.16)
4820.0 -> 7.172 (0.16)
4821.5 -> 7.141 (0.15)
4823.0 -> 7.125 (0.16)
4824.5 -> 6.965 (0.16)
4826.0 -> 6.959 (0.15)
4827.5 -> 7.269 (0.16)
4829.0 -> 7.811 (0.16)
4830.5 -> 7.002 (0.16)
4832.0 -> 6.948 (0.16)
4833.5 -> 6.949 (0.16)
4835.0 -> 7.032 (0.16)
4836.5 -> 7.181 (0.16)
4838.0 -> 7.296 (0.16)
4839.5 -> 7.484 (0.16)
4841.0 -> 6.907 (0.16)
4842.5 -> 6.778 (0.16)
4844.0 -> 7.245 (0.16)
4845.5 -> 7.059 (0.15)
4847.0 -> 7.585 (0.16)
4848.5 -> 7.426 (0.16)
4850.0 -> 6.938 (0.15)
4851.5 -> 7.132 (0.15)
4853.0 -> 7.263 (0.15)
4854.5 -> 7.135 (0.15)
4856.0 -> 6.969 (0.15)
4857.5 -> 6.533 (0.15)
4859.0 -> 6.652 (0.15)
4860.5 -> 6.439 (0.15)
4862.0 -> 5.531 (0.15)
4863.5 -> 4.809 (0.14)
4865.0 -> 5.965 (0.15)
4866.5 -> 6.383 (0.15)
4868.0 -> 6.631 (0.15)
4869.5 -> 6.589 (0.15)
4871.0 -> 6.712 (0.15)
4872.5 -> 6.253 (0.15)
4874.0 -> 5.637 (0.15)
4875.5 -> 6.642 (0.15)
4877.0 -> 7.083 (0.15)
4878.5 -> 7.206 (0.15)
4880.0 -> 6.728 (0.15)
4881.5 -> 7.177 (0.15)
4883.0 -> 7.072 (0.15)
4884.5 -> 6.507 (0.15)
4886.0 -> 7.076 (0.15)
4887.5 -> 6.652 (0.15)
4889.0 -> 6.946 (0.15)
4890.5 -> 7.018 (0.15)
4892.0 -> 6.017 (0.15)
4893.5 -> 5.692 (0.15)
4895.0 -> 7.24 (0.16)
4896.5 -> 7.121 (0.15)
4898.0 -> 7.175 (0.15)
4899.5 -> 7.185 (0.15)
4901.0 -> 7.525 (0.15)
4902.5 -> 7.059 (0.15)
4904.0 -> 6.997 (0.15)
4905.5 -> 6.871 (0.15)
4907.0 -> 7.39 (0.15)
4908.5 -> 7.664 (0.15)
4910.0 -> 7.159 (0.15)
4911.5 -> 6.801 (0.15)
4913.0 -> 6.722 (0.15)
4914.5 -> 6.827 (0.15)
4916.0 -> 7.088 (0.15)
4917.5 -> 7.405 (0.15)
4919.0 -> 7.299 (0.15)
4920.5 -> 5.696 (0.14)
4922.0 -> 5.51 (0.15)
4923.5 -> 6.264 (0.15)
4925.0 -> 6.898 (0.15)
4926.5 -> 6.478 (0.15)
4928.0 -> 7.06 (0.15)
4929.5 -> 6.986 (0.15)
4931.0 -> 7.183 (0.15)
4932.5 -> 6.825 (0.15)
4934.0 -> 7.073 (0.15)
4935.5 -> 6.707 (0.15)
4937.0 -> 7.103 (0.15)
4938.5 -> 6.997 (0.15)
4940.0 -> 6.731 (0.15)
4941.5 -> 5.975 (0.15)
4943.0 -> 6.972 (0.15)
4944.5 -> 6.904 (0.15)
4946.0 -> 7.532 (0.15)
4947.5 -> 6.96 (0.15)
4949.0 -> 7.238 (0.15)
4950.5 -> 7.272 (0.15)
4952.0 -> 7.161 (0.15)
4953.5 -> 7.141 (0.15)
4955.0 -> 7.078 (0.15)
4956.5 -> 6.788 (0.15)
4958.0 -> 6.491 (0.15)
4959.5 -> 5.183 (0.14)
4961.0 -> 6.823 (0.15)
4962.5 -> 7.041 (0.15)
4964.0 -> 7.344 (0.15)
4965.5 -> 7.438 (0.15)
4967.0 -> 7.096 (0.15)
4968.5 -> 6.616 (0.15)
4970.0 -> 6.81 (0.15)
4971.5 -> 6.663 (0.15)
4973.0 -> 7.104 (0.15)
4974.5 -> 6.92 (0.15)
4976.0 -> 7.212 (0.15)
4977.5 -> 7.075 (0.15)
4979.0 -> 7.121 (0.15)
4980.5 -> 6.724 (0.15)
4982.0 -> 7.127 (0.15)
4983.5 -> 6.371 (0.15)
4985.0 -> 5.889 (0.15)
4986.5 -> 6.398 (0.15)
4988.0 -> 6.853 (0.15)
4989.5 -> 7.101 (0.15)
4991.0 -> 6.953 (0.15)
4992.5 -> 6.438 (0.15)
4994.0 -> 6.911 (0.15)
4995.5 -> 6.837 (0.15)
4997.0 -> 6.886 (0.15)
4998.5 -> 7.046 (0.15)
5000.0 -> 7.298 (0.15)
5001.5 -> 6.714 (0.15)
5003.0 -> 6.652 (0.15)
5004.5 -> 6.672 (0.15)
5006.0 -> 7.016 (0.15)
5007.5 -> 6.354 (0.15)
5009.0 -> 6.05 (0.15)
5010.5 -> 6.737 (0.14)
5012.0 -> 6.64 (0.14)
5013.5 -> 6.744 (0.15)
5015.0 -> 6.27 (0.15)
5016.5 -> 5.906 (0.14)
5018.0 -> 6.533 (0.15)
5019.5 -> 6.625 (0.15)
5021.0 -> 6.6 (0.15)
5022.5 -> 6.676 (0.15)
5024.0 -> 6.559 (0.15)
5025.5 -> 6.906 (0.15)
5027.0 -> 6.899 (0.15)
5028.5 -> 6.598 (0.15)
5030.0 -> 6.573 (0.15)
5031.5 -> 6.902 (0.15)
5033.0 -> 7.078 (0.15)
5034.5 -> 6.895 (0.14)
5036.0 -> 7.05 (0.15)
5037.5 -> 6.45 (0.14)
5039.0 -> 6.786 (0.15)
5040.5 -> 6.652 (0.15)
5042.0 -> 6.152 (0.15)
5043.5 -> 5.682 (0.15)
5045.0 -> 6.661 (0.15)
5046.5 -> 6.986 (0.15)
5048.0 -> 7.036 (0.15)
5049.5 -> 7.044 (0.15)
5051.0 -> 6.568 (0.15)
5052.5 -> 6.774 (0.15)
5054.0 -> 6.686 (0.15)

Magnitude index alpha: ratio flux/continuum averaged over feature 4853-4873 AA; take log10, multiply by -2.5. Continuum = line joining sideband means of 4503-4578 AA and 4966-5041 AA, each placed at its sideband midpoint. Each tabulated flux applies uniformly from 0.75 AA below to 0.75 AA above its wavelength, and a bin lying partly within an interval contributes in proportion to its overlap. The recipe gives 0.07 mag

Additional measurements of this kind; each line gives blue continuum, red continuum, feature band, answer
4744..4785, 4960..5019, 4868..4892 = 0.030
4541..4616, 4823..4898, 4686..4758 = -0.021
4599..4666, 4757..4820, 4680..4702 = 0.011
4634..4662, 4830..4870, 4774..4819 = -0.041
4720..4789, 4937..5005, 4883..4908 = 0.002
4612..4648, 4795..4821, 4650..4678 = 0.021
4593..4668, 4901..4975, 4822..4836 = -0.026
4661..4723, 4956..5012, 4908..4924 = 0.010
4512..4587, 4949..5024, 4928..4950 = -0.027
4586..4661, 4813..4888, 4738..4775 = -0.016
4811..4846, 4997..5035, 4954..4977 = -0.007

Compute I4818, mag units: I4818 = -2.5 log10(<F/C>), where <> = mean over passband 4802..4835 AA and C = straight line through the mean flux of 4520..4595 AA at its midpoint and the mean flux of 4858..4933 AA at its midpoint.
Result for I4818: -0.07 mag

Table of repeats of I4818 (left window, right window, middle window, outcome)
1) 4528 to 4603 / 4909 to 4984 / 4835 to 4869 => 0.01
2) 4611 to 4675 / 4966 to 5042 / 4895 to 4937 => -0.02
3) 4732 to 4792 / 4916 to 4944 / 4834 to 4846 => -0.03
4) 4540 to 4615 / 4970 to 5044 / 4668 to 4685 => 0.01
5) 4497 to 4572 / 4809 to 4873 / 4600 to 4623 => -0.01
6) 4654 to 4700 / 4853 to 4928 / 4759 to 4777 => -0.01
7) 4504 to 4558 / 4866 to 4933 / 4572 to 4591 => -0.02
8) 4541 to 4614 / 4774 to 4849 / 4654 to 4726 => 0.01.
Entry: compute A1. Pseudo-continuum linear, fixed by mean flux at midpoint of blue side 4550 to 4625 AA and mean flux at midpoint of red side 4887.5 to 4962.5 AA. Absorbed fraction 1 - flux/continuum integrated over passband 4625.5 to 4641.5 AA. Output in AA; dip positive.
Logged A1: -0.4 AA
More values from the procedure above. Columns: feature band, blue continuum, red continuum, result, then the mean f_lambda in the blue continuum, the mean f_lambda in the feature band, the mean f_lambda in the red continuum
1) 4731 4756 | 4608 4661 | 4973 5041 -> -0.32 AA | 7.09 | 7.08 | 6.73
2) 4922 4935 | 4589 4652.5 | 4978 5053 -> 0.01 AA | 7.07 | 6.77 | 6.69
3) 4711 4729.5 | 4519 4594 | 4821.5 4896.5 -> -0.79 AA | 6.89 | 7.14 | 6.82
